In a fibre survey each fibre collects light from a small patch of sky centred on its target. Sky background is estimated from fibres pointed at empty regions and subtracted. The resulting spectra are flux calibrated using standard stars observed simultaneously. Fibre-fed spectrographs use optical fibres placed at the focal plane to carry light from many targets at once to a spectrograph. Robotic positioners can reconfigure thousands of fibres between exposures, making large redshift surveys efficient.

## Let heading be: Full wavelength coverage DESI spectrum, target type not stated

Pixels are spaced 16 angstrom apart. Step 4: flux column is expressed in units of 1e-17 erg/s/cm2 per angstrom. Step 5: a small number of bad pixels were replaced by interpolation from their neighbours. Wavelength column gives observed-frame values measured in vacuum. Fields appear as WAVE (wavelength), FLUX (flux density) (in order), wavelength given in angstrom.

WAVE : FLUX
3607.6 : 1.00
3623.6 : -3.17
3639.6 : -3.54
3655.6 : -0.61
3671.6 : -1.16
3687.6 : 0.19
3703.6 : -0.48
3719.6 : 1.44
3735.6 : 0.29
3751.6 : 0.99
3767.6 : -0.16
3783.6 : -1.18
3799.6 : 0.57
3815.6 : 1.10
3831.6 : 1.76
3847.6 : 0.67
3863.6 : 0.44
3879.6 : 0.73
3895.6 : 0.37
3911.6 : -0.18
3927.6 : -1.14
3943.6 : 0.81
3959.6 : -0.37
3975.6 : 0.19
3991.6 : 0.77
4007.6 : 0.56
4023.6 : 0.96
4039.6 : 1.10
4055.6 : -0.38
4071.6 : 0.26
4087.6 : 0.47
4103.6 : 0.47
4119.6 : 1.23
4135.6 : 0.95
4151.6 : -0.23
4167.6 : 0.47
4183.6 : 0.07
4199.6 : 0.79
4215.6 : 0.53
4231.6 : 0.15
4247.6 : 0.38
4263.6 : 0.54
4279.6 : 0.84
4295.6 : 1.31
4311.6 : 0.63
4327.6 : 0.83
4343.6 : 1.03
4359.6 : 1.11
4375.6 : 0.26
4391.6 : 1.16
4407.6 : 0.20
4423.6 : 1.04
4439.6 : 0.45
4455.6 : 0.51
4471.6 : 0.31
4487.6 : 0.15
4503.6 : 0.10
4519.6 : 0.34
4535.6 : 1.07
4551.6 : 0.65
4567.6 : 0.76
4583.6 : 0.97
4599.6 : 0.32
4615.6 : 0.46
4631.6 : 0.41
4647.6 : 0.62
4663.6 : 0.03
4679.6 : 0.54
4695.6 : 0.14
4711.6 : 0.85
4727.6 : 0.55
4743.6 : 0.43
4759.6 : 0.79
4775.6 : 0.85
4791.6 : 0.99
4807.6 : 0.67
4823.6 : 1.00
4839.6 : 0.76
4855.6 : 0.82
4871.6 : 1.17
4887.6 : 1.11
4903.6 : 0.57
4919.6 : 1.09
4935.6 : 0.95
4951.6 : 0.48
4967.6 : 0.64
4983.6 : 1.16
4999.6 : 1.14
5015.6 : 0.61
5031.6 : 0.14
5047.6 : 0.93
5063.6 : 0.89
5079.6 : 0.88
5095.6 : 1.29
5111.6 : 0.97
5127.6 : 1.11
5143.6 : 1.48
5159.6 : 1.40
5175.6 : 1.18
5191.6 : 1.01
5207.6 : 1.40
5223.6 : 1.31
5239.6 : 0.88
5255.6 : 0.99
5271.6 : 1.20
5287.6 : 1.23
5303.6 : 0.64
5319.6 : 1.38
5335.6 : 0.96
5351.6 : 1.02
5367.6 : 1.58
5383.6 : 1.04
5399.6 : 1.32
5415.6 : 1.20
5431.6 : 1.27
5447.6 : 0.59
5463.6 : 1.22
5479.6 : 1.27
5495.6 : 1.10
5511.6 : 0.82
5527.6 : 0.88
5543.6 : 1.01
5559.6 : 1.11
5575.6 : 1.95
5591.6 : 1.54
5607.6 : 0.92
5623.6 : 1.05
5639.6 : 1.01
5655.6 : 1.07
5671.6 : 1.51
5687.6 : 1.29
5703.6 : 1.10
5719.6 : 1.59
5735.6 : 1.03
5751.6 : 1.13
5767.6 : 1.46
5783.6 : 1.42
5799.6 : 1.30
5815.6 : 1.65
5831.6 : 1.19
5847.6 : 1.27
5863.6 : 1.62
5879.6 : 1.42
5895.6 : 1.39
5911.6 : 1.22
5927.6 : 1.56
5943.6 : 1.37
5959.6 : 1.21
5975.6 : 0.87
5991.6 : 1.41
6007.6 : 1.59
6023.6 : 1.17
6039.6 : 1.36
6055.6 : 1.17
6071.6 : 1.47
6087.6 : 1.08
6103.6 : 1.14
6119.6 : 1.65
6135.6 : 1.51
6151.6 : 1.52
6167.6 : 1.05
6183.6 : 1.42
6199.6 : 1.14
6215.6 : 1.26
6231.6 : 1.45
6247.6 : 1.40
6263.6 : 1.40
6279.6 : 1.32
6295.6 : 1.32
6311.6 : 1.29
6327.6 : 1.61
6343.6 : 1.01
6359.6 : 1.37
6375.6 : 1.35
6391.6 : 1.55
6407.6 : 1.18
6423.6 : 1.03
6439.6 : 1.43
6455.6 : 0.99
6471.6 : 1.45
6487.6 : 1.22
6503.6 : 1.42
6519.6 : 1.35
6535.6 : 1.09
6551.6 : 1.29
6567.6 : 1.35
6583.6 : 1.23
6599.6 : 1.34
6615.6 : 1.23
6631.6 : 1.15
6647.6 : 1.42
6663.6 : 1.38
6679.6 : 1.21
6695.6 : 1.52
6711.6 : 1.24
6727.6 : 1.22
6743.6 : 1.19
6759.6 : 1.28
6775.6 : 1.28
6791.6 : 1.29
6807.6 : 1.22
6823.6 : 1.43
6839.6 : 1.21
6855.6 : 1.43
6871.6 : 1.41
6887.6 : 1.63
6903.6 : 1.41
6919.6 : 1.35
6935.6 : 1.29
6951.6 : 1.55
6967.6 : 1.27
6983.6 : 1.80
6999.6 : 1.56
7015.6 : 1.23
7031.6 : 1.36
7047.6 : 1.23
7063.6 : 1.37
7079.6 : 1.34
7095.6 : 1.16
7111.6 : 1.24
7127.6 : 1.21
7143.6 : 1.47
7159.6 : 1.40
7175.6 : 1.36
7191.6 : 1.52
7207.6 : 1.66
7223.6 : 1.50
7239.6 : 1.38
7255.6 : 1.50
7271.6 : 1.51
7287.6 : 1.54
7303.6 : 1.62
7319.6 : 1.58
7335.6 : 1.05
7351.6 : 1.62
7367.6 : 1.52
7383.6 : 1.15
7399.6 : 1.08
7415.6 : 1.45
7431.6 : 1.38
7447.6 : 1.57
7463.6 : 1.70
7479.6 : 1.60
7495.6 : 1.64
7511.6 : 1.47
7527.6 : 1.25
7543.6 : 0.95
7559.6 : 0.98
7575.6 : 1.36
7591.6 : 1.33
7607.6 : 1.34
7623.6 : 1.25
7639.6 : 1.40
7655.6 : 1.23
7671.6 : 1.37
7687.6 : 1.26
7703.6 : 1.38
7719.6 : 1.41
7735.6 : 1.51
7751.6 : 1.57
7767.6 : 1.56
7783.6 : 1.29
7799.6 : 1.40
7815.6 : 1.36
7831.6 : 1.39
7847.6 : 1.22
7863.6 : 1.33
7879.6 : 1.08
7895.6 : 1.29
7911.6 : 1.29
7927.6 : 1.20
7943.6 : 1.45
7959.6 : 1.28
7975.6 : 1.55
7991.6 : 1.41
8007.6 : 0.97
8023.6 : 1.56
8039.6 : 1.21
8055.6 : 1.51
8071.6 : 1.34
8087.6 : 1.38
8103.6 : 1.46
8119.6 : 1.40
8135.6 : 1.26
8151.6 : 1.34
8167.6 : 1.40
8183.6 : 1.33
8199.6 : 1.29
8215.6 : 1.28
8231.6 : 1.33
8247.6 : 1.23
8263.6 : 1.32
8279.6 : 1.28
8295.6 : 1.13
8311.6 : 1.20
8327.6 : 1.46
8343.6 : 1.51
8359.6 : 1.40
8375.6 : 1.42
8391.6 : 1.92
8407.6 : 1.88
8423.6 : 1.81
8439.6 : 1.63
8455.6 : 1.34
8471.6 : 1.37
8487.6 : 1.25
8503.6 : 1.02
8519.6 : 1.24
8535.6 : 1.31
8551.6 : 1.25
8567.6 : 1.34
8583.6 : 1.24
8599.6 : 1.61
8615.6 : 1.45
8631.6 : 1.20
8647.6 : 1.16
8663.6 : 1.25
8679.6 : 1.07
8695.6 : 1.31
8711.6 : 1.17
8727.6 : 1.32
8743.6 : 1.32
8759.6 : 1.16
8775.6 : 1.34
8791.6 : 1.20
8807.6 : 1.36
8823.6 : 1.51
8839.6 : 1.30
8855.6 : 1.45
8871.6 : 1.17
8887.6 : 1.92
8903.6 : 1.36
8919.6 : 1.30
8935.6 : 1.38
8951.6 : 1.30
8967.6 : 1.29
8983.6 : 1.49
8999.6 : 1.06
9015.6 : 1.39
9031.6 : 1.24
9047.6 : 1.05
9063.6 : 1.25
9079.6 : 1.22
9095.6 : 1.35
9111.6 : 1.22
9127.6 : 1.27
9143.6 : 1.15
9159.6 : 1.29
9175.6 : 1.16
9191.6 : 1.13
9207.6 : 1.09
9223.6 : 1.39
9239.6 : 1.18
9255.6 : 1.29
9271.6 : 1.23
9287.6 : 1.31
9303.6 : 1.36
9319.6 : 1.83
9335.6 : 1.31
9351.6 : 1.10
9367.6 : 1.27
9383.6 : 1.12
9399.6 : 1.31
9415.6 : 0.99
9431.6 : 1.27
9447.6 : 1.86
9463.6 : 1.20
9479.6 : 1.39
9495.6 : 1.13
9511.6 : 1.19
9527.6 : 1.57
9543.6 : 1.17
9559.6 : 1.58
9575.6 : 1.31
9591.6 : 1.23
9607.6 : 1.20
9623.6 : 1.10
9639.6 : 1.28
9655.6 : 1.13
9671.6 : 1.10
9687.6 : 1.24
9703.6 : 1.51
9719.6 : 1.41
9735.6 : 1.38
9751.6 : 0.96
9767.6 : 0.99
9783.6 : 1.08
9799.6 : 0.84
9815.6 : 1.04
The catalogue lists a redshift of 0.28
